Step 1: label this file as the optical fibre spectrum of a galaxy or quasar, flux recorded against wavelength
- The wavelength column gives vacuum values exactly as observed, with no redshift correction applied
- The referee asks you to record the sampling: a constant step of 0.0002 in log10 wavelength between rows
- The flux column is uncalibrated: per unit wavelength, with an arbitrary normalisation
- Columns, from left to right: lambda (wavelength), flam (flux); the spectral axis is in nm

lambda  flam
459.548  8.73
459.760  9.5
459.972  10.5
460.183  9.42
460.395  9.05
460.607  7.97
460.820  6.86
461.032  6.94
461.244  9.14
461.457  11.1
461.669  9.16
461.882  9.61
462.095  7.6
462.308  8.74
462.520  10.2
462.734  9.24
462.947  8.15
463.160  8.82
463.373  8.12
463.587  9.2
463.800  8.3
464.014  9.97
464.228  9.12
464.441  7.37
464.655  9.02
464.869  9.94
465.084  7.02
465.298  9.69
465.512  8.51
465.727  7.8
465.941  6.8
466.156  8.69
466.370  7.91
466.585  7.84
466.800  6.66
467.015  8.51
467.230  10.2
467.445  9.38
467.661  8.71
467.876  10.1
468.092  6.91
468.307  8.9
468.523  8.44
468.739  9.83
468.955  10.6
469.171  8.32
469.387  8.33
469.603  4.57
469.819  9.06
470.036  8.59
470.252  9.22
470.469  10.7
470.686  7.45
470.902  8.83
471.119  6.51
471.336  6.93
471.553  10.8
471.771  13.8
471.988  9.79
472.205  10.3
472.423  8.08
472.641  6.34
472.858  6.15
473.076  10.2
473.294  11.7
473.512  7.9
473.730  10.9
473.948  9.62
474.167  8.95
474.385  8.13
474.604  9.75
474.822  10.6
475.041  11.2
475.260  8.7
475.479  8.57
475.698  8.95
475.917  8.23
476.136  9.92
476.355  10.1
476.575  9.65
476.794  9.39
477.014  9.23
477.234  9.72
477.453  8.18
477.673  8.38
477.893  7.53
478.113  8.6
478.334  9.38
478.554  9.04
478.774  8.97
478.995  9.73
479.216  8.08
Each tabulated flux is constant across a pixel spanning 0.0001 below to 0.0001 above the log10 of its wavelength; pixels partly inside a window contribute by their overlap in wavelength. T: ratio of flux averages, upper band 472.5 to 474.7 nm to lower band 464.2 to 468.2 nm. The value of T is 1.06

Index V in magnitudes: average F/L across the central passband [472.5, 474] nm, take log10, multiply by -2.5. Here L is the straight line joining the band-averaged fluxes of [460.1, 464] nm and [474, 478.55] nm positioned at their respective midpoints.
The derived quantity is 0.02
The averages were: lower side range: 8.78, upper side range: 9.16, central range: 8.93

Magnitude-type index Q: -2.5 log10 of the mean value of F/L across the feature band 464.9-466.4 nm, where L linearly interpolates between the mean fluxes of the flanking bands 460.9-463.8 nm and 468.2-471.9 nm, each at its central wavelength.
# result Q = 0.09 mag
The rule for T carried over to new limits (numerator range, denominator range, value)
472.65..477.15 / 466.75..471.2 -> 1.08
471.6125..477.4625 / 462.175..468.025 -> 1.09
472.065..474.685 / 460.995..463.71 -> 1.00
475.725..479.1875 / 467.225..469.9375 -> 1.04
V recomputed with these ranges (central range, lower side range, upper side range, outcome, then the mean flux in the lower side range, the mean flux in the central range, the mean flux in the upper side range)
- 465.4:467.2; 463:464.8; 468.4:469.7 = 0.083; 8.75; 7.95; 8.38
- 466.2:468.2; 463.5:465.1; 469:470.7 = 0.017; 8.83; 8.48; 8.41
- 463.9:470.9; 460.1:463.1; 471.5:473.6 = 0.072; 8.79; 8.57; 9.48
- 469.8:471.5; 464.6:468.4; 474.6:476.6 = 0.063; 8.47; 8.45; 9.55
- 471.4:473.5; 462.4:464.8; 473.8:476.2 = -0.035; 8.88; 9.54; 9.34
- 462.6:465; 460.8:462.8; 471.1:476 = 0.020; 8.94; 8.84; 9.28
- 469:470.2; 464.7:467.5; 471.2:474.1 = 0.119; 8.38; 7.99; 9.39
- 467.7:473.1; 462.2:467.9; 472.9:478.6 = 0.030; 8.65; 8.73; 9.29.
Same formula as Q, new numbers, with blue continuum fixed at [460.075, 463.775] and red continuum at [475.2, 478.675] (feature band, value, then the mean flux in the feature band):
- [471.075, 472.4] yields -0.10 mag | 9.74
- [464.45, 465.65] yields 0.02 mag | 8.68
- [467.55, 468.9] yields 0.00 mag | 8.88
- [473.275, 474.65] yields -0.06 mag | 9.41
